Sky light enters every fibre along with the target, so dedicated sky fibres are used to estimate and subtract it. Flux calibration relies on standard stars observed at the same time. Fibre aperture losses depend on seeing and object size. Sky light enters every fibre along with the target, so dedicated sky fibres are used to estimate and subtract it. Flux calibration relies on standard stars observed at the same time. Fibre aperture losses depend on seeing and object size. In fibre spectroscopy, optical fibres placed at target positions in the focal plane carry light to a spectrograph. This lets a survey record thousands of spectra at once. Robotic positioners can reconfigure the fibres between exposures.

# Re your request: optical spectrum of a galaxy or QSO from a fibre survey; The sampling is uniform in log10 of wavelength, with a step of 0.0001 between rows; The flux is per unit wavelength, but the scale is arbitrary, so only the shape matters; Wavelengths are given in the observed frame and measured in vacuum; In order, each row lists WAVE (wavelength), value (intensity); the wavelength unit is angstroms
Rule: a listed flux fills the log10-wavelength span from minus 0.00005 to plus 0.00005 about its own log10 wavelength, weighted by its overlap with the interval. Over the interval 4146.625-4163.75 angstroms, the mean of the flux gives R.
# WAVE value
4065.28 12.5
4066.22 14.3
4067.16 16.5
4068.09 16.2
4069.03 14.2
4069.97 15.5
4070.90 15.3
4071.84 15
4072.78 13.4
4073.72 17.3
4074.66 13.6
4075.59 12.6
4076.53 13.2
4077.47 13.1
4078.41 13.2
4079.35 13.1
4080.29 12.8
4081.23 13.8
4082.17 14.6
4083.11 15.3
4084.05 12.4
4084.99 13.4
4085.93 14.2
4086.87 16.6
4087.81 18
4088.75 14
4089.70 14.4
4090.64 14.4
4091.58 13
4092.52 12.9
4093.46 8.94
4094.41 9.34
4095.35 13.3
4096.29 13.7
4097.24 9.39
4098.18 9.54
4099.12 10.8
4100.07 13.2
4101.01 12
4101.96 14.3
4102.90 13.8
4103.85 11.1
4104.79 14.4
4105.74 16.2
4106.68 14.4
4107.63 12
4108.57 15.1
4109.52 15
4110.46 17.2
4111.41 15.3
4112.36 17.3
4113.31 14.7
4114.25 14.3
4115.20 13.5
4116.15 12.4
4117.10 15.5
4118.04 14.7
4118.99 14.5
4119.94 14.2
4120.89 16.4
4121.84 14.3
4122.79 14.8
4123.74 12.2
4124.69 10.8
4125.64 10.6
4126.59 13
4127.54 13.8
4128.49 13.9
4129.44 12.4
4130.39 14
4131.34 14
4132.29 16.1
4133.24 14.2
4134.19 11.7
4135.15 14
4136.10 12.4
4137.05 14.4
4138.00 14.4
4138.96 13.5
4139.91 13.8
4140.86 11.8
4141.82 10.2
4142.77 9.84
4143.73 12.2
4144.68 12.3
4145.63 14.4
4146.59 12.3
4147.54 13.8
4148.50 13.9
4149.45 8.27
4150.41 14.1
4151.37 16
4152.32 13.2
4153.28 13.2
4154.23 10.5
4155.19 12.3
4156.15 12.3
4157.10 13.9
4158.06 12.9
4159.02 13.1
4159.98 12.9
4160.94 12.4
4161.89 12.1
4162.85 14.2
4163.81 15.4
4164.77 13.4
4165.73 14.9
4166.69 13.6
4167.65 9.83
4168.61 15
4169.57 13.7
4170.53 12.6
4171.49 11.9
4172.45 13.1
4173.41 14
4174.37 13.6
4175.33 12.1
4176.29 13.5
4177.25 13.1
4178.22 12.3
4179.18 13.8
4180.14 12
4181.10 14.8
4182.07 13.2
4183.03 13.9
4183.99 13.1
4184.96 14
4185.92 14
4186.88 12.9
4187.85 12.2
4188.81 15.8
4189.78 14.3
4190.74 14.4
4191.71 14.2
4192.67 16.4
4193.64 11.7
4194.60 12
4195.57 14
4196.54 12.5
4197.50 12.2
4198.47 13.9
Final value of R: 12.9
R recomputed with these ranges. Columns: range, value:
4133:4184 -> 13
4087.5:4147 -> 13.4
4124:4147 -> 12.9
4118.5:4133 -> 13.7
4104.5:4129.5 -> 14.2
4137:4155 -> 12.7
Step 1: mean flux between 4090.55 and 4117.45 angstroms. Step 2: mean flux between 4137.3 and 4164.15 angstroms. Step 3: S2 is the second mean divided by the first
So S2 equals 1.0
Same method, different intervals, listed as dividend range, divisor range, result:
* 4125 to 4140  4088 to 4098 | 1.09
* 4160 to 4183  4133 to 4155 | 1.04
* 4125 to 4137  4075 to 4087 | 0.98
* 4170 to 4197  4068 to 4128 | 0.97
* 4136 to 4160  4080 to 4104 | 0.98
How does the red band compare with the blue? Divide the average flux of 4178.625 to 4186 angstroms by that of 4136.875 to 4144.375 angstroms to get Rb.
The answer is 1.1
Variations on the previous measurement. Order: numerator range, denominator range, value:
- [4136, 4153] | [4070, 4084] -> 0.92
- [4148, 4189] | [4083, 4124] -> 0.96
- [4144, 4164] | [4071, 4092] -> 0.92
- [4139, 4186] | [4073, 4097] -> 0.96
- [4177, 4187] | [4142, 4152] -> 1.06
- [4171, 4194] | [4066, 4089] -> 0.93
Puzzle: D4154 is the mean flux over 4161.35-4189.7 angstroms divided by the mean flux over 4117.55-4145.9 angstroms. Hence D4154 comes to 1.01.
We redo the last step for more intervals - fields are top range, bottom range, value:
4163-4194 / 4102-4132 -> 0.96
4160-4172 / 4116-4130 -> 0.97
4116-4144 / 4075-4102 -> 1.02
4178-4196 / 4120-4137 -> 1.01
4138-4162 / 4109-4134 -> 0.89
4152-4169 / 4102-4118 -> 0.90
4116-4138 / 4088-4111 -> 1.05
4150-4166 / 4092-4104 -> 1.13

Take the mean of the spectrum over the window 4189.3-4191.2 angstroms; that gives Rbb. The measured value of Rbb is 14.4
